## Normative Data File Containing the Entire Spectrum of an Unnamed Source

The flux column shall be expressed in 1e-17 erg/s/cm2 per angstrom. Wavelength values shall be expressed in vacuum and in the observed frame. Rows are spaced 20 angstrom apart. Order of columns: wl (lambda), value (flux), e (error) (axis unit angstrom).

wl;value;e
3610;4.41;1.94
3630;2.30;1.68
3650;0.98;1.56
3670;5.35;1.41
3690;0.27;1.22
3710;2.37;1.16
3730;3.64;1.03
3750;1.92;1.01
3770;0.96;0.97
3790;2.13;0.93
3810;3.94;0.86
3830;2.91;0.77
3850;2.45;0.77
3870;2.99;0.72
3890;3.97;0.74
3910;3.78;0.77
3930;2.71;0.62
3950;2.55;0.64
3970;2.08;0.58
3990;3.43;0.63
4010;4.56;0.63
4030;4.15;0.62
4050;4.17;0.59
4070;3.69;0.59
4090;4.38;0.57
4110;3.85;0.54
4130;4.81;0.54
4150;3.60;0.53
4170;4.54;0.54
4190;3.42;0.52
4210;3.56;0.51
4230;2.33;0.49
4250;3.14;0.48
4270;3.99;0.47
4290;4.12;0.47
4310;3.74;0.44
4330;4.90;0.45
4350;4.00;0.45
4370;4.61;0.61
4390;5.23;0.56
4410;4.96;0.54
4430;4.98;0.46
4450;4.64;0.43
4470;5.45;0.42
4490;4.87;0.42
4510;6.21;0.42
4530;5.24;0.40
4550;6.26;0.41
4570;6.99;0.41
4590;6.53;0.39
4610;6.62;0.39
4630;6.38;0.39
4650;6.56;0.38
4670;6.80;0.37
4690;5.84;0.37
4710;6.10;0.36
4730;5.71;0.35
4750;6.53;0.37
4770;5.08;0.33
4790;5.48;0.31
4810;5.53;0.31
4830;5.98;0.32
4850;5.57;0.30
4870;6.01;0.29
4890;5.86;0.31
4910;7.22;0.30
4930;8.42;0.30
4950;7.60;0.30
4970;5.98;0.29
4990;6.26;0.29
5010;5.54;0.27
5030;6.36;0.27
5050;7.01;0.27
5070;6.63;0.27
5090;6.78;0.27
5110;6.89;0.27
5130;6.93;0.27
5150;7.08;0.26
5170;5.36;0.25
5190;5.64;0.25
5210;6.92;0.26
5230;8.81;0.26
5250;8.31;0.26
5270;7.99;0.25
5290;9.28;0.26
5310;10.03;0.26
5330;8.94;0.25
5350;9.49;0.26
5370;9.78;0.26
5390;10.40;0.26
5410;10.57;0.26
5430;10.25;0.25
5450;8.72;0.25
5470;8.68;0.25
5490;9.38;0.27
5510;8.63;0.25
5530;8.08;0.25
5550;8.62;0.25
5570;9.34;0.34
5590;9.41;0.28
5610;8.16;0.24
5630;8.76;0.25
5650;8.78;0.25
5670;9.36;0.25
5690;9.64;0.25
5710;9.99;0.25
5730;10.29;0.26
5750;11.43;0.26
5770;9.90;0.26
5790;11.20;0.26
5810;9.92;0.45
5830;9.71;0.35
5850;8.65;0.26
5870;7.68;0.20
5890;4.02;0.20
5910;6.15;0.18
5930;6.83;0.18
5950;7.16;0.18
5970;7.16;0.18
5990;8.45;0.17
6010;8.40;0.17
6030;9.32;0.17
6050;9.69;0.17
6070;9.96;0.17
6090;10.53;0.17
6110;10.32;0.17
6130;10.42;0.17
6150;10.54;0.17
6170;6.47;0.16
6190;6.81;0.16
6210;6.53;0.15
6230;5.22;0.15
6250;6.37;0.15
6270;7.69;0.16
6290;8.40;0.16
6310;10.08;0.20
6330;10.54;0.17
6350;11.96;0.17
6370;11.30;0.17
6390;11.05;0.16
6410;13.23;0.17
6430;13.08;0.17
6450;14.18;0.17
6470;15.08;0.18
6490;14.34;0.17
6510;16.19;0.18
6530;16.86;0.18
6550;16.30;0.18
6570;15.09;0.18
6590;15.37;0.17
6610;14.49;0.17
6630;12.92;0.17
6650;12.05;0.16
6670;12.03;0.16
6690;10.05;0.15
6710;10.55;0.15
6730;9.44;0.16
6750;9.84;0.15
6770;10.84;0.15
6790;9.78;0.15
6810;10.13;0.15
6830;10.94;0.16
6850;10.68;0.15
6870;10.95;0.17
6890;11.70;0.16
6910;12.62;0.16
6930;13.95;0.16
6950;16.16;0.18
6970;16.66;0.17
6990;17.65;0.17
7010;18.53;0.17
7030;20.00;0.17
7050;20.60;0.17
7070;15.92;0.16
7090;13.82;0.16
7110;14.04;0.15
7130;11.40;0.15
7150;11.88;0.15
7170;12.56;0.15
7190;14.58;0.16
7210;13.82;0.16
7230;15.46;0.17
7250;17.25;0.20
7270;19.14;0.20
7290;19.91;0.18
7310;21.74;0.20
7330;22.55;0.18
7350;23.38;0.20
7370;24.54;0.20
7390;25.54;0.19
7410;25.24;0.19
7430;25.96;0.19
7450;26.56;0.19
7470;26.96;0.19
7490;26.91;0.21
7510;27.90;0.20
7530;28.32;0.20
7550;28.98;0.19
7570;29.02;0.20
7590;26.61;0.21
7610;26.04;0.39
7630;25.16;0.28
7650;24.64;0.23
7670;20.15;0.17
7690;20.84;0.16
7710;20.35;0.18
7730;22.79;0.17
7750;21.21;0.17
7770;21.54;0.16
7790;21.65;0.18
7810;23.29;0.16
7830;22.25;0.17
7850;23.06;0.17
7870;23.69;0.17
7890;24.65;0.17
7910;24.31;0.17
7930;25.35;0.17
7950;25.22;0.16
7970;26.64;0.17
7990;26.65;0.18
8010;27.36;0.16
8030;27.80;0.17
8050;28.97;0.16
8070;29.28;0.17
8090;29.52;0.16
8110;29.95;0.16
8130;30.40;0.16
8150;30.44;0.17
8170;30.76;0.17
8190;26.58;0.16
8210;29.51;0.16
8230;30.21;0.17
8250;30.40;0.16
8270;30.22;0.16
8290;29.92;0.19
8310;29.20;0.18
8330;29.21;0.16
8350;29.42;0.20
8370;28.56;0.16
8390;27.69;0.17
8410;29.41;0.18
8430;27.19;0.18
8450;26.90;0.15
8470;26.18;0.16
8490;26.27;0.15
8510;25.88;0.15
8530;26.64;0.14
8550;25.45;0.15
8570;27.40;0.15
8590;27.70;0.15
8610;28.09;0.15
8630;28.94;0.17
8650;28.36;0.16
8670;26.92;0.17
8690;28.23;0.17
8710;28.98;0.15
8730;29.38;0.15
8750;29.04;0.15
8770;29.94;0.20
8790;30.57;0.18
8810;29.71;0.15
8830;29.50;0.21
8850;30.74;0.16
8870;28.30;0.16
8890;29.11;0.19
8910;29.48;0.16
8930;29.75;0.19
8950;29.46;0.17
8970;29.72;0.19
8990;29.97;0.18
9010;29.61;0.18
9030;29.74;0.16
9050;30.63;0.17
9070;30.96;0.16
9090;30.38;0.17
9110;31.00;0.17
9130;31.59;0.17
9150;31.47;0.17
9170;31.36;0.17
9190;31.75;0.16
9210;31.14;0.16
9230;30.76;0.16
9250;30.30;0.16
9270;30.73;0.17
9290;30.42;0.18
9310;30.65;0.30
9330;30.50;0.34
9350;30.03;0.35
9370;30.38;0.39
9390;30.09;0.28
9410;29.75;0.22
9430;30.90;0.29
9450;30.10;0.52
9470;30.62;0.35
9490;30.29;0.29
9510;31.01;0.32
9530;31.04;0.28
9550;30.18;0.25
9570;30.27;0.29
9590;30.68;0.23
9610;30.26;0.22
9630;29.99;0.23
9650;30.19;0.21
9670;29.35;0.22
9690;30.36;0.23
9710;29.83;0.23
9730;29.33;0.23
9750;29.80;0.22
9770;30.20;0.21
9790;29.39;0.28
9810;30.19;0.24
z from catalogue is 0.000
